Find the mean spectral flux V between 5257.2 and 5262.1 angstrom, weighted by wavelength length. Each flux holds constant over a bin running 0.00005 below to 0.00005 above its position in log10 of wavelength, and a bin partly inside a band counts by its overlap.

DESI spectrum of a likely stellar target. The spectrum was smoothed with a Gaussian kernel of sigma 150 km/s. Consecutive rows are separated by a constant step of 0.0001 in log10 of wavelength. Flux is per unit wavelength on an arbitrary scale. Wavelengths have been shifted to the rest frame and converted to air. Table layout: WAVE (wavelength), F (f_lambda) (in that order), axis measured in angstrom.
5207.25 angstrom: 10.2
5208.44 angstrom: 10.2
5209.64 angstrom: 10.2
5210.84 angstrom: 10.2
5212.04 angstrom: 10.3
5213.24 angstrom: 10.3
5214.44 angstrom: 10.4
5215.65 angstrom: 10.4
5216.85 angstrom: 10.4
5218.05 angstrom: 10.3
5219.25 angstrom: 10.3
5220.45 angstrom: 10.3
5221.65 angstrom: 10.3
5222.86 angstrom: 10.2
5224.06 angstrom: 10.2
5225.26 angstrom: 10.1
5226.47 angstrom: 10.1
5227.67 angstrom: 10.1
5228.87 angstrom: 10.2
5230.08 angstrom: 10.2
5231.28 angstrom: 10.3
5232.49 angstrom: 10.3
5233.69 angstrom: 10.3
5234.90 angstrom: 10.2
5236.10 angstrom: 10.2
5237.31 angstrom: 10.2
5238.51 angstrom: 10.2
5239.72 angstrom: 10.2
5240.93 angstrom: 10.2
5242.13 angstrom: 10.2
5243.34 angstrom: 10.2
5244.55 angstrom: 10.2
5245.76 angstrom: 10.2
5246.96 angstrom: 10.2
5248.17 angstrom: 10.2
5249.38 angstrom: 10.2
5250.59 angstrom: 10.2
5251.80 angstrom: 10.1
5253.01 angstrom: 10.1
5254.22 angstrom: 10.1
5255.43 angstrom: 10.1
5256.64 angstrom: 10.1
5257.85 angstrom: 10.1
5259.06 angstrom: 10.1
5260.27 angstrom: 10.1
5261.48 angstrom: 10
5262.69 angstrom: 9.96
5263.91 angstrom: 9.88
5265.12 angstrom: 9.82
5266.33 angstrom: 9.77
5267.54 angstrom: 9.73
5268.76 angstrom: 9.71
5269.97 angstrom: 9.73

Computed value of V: 10.1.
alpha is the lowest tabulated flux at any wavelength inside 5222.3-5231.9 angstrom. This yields 10.1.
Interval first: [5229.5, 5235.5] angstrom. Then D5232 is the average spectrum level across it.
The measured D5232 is 10.3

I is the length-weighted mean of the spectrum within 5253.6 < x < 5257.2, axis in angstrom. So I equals 10.1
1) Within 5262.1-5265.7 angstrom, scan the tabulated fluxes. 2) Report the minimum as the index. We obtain 9.82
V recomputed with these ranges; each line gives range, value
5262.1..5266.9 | 9.85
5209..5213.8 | 10.2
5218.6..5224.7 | 10.3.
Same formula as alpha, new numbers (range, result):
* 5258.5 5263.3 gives 9.96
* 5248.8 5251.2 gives 10.2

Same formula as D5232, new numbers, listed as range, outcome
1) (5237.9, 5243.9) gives 10.2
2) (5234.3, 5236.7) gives 10.2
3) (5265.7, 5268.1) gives 9.77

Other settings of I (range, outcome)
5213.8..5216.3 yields 10.4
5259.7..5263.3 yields 10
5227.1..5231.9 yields 10.2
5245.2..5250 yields 10.2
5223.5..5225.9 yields 10.1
